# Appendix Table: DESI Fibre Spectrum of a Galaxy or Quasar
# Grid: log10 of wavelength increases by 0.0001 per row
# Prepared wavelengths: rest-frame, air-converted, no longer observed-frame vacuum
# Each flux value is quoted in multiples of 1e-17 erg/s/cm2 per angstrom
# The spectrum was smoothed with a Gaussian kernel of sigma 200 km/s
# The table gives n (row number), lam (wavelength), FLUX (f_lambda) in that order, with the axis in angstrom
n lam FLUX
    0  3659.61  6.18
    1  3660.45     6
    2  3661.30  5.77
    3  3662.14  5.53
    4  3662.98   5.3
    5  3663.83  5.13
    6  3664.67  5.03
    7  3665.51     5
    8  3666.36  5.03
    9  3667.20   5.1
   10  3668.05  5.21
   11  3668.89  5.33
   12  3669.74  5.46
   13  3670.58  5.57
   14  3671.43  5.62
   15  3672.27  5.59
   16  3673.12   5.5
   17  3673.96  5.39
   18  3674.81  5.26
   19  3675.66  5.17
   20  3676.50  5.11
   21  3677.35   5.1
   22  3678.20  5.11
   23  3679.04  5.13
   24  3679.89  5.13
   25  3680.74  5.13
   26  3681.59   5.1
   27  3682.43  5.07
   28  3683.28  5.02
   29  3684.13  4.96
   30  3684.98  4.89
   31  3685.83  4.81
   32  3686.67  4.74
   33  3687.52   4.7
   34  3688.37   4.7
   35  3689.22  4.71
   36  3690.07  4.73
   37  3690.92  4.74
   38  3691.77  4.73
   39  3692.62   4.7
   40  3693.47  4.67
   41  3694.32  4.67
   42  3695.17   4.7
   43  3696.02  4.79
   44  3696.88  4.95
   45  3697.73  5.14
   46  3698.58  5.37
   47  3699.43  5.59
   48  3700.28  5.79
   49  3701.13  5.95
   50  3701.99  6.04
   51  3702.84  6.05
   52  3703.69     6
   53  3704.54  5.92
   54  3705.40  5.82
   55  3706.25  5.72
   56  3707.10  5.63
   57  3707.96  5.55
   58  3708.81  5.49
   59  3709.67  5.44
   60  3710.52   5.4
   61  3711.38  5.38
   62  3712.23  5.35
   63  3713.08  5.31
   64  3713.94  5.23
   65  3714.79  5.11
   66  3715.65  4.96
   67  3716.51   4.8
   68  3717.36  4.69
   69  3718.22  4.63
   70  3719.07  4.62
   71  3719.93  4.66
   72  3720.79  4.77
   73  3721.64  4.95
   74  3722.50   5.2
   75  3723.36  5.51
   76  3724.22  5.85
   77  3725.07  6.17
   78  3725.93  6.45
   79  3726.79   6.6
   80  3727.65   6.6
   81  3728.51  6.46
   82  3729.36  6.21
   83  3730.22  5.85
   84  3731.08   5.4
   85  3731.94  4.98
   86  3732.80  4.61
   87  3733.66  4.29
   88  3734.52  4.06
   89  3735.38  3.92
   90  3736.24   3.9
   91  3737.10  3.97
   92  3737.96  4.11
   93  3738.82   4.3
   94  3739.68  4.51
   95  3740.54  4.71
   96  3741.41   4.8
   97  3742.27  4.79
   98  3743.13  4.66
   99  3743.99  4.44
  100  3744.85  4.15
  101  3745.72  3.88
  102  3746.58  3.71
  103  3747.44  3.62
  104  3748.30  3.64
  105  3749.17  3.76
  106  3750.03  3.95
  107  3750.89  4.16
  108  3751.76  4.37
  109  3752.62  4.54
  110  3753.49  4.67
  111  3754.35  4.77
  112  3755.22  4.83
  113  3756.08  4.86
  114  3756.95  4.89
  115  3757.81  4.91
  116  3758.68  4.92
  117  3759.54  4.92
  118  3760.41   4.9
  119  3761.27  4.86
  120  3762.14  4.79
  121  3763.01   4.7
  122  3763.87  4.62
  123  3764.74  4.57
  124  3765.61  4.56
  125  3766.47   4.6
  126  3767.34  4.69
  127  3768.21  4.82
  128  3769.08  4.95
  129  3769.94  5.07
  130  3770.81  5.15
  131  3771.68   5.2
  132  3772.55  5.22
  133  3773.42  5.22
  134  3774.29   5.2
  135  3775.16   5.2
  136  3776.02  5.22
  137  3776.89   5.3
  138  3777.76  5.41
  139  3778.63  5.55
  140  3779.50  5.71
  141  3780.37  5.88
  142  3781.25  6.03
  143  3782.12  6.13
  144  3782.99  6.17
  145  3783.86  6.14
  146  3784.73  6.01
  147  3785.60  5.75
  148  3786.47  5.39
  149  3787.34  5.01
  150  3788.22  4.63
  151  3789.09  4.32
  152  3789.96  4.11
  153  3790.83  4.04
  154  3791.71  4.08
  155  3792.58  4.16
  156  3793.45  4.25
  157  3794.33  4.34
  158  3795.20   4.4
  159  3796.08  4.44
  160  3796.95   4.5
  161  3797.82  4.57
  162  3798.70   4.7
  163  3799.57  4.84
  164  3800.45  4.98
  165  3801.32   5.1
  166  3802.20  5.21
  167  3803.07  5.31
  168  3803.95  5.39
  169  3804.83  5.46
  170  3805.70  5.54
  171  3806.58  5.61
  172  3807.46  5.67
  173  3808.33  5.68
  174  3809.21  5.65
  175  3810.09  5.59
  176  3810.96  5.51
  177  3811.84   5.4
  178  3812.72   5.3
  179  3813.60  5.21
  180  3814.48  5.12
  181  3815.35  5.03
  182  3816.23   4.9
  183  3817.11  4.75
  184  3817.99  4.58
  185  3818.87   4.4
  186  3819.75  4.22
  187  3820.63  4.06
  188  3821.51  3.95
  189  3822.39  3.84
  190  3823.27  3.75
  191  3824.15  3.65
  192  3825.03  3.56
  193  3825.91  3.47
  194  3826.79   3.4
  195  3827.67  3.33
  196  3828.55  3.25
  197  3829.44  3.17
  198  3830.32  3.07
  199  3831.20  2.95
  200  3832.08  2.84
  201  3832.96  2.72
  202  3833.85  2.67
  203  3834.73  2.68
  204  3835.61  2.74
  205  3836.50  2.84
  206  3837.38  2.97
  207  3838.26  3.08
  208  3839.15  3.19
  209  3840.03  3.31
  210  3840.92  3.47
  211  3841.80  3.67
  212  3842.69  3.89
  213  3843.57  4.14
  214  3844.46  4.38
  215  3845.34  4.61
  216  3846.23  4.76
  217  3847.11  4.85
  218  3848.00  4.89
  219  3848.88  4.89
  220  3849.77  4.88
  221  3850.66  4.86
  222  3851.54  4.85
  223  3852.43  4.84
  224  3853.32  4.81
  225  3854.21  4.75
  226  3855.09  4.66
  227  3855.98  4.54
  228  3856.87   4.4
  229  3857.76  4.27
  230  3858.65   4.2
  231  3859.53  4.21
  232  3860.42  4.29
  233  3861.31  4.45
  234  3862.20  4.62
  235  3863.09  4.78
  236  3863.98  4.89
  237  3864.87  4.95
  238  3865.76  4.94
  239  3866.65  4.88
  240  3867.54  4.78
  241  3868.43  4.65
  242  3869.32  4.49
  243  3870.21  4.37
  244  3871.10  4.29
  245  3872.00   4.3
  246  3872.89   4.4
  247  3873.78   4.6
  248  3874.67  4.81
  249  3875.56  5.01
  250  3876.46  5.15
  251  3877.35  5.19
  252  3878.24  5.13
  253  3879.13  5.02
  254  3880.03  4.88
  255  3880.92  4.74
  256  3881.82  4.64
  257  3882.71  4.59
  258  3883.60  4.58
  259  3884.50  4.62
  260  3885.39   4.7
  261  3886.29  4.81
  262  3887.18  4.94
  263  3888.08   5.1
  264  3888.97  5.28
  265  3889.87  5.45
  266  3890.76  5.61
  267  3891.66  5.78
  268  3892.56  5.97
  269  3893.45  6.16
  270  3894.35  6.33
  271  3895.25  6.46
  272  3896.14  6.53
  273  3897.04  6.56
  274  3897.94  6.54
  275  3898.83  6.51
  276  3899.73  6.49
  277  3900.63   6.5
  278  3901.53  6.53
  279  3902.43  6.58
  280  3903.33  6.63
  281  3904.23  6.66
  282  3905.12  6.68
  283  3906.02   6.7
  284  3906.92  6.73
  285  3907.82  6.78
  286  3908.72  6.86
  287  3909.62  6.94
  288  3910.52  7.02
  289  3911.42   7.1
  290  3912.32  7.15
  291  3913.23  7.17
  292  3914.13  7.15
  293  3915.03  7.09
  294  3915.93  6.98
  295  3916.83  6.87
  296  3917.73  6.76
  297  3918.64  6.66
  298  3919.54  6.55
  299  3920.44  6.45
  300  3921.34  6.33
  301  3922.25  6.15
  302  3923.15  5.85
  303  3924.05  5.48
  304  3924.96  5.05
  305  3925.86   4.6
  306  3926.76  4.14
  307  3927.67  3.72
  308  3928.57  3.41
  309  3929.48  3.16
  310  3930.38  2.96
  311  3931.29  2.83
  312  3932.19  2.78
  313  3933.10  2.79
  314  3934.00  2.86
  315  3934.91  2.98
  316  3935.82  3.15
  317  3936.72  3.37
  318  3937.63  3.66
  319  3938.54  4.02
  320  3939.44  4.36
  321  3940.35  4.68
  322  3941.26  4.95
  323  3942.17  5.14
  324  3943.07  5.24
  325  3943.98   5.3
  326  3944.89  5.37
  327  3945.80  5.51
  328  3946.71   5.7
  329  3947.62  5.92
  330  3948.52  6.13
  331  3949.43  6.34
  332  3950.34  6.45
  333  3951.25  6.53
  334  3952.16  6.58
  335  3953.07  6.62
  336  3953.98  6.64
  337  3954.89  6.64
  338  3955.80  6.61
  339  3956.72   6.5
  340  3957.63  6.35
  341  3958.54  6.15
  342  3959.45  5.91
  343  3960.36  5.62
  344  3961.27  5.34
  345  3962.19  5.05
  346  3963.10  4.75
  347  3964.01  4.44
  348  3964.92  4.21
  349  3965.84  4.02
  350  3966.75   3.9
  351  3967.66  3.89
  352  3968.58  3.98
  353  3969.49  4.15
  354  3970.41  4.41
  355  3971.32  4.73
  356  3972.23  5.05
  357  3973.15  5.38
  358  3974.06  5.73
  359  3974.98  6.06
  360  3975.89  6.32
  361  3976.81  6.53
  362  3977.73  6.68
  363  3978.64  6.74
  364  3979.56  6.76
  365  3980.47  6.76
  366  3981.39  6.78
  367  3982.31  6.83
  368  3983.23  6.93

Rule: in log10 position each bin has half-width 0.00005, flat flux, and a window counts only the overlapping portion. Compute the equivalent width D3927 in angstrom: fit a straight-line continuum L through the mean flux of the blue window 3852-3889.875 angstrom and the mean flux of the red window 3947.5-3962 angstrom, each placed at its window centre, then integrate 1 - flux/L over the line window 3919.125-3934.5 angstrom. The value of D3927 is 3.5 angstrom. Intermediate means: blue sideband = 4.71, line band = 4.41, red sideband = 6.26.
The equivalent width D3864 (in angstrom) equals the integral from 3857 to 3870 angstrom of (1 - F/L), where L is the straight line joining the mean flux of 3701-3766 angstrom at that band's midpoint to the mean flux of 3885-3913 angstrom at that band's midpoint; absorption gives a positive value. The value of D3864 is 3.0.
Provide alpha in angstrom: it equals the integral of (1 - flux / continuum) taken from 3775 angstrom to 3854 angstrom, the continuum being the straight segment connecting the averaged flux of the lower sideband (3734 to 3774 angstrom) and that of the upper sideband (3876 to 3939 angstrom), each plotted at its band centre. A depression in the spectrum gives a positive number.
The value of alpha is 5.8 angstrom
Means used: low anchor 4.54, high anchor 5.48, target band 4.53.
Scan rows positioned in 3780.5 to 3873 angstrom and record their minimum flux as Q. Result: 2.67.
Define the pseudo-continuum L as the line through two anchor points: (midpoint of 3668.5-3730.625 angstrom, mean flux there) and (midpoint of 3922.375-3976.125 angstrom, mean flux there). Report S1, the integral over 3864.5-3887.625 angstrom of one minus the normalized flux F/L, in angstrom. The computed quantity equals 1.3 angstrom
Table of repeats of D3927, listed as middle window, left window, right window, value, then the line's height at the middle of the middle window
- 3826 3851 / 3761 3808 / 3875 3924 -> 8.7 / 5.53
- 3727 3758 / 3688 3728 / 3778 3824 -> 3.6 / 5.2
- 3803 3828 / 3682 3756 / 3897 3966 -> 2.5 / 5.26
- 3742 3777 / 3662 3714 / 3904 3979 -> 4.2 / 5.29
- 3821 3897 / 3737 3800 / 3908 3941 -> 8.8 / 4.99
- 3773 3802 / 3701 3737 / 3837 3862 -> -1.5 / 4.8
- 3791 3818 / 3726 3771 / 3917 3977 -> -1.1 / 4.81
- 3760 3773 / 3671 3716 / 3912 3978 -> 1.0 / 5.23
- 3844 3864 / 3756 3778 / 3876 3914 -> 3.6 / 5.64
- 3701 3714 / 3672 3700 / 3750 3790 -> -1.6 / 5.02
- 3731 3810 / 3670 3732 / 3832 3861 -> -2.7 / 4.69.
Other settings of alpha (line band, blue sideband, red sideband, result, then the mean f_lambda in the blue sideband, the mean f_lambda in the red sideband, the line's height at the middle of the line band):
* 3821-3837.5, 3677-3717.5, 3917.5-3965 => 6.2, 5.19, 5.11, 5.14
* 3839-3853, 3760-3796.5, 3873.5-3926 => 3.0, 5.02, 5.98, 5.56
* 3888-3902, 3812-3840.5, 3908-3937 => -3.8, 3.7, 5.28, 4.83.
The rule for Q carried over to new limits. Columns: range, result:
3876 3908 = 4.58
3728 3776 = 3.62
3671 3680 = 5.1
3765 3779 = 4.56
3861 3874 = 4.29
